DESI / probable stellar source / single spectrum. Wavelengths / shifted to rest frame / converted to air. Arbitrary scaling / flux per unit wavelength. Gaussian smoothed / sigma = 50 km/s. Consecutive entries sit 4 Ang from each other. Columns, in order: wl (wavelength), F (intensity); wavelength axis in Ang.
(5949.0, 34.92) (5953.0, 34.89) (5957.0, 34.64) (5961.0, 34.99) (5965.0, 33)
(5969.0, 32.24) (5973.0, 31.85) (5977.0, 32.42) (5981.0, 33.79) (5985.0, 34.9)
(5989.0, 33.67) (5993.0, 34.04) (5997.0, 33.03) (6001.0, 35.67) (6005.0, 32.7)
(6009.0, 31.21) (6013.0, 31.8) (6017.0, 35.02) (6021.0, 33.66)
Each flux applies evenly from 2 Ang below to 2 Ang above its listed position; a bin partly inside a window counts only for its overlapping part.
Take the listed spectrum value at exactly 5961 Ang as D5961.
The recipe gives 34.99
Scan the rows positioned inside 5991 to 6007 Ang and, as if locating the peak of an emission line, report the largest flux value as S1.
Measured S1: 35.67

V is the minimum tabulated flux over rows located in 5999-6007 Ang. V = 32.7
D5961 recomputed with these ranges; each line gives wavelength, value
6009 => 31.21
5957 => 34.64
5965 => 33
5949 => 34.92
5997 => 33.03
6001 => 35.67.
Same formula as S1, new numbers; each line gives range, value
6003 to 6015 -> 32.7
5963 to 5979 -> 33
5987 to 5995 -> 34.04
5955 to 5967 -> 34.99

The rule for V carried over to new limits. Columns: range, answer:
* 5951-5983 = 31.85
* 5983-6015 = 31.21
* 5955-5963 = 34.64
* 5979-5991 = 33.67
